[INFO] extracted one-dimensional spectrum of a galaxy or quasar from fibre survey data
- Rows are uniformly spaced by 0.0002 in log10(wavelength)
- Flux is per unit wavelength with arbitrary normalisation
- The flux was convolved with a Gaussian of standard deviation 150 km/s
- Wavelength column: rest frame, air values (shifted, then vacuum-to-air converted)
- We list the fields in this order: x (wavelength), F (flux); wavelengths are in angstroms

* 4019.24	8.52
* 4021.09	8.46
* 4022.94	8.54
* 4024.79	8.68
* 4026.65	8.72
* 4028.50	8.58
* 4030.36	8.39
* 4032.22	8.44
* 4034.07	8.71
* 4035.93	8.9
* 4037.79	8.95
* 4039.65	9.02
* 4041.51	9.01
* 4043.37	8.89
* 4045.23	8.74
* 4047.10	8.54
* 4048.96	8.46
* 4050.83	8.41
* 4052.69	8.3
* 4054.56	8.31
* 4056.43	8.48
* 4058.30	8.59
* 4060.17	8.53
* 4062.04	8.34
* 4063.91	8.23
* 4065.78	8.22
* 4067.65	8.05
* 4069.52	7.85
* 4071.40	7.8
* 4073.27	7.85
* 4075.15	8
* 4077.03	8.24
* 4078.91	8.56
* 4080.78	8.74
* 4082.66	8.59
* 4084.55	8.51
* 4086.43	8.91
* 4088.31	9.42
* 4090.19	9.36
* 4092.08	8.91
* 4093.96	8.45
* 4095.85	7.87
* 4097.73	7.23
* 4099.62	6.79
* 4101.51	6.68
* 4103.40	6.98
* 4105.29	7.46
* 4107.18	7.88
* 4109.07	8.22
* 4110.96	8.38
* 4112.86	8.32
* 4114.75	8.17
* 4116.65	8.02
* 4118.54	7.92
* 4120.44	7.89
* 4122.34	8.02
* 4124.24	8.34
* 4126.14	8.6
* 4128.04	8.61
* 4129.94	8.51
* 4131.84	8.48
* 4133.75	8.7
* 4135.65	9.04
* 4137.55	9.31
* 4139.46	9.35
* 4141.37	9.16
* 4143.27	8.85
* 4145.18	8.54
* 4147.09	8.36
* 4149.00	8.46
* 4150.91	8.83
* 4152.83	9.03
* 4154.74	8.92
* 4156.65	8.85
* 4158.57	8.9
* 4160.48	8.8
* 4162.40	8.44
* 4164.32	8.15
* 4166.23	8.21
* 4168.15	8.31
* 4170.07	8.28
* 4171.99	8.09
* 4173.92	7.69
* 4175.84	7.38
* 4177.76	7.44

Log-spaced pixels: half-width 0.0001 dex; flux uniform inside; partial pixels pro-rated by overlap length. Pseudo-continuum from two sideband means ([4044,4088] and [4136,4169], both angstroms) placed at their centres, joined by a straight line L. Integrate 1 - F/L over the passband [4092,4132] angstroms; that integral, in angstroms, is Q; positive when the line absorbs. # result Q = 2.9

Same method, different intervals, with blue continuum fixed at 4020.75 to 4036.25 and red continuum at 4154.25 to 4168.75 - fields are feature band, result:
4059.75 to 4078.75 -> 1.0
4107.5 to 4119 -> 0.6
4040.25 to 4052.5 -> -0.1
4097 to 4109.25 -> 1.9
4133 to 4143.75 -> -0.6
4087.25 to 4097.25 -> -0.2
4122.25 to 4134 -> 0.1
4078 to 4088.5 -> -0.2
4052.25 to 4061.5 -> 0.2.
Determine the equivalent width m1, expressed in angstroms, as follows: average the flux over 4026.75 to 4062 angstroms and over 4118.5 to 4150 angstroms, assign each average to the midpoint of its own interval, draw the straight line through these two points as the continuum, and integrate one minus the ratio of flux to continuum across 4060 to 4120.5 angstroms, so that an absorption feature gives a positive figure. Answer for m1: 3.4 angstroms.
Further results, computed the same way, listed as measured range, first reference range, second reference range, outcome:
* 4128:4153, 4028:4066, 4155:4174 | -1.0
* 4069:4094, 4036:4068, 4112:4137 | -0.1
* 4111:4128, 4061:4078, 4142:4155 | 0.6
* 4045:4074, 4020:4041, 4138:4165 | 1.4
